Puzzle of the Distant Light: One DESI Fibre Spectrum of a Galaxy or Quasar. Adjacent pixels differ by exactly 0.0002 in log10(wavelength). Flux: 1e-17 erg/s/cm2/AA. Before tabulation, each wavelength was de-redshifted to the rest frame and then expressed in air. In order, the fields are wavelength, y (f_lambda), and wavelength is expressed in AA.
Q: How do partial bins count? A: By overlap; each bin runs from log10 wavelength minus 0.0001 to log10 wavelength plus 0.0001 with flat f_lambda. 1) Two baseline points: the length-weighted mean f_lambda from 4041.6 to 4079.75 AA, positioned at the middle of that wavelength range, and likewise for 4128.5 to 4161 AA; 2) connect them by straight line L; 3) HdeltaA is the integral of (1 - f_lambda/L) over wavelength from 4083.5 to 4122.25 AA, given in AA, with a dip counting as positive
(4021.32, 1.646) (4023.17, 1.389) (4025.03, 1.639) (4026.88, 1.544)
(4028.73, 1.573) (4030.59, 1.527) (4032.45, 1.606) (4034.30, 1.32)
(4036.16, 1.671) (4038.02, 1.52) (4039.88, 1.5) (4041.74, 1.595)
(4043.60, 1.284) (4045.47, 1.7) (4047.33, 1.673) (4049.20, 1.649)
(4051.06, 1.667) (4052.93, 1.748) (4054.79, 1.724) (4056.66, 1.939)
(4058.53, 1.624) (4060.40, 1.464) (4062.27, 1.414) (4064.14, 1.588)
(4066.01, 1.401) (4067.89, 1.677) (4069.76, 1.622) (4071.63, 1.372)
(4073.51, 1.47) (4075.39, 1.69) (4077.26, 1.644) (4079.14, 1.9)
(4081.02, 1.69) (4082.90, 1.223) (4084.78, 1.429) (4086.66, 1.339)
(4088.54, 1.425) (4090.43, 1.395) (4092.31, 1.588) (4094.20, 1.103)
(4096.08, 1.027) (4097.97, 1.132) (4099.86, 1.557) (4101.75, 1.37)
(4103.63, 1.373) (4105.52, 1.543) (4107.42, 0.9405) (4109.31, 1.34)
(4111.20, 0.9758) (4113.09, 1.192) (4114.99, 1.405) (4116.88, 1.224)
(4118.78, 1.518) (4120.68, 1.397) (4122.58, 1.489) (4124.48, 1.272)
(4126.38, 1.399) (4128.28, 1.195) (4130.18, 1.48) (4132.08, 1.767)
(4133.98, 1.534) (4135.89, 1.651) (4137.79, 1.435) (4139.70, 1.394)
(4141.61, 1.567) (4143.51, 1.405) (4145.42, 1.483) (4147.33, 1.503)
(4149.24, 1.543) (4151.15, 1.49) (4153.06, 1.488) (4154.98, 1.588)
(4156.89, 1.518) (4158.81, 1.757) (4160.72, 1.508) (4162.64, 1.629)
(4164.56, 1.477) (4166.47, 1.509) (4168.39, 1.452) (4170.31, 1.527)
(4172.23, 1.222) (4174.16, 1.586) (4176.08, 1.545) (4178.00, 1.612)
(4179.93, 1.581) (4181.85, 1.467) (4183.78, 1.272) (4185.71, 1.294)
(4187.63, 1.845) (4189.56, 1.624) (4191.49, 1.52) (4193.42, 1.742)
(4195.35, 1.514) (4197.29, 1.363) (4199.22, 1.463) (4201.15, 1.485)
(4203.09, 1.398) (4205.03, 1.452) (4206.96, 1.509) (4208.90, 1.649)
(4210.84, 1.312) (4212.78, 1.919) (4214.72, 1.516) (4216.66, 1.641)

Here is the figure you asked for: 6.26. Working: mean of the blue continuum 1.61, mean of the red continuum 1.53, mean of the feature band 1.32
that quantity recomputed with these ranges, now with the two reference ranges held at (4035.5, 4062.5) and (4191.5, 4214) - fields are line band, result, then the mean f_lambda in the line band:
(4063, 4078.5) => 0.4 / 1.56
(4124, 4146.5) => 1.4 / 1.47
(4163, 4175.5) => 0.6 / 1.47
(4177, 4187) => 0.5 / 1.46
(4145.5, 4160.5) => 0.1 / 1.55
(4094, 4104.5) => 2.1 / 1.27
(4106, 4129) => 4.2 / 1.28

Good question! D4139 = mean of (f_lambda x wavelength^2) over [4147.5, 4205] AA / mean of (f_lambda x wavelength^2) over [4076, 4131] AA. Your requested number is 1.15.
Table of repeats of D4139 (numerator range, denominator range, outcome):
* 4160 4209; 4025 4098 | 1.05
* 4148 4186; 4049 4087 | 1.00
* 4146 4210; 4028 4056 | 1.02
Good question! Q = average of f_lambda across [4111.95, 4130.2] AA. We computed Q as 1.35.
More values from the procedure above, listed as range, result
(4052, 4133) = 1.44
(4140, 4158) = 1.51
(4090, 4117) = 1.28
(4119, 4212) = 1.5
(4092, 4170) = 1.42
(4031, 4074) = 1.58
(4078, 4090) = 1.5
